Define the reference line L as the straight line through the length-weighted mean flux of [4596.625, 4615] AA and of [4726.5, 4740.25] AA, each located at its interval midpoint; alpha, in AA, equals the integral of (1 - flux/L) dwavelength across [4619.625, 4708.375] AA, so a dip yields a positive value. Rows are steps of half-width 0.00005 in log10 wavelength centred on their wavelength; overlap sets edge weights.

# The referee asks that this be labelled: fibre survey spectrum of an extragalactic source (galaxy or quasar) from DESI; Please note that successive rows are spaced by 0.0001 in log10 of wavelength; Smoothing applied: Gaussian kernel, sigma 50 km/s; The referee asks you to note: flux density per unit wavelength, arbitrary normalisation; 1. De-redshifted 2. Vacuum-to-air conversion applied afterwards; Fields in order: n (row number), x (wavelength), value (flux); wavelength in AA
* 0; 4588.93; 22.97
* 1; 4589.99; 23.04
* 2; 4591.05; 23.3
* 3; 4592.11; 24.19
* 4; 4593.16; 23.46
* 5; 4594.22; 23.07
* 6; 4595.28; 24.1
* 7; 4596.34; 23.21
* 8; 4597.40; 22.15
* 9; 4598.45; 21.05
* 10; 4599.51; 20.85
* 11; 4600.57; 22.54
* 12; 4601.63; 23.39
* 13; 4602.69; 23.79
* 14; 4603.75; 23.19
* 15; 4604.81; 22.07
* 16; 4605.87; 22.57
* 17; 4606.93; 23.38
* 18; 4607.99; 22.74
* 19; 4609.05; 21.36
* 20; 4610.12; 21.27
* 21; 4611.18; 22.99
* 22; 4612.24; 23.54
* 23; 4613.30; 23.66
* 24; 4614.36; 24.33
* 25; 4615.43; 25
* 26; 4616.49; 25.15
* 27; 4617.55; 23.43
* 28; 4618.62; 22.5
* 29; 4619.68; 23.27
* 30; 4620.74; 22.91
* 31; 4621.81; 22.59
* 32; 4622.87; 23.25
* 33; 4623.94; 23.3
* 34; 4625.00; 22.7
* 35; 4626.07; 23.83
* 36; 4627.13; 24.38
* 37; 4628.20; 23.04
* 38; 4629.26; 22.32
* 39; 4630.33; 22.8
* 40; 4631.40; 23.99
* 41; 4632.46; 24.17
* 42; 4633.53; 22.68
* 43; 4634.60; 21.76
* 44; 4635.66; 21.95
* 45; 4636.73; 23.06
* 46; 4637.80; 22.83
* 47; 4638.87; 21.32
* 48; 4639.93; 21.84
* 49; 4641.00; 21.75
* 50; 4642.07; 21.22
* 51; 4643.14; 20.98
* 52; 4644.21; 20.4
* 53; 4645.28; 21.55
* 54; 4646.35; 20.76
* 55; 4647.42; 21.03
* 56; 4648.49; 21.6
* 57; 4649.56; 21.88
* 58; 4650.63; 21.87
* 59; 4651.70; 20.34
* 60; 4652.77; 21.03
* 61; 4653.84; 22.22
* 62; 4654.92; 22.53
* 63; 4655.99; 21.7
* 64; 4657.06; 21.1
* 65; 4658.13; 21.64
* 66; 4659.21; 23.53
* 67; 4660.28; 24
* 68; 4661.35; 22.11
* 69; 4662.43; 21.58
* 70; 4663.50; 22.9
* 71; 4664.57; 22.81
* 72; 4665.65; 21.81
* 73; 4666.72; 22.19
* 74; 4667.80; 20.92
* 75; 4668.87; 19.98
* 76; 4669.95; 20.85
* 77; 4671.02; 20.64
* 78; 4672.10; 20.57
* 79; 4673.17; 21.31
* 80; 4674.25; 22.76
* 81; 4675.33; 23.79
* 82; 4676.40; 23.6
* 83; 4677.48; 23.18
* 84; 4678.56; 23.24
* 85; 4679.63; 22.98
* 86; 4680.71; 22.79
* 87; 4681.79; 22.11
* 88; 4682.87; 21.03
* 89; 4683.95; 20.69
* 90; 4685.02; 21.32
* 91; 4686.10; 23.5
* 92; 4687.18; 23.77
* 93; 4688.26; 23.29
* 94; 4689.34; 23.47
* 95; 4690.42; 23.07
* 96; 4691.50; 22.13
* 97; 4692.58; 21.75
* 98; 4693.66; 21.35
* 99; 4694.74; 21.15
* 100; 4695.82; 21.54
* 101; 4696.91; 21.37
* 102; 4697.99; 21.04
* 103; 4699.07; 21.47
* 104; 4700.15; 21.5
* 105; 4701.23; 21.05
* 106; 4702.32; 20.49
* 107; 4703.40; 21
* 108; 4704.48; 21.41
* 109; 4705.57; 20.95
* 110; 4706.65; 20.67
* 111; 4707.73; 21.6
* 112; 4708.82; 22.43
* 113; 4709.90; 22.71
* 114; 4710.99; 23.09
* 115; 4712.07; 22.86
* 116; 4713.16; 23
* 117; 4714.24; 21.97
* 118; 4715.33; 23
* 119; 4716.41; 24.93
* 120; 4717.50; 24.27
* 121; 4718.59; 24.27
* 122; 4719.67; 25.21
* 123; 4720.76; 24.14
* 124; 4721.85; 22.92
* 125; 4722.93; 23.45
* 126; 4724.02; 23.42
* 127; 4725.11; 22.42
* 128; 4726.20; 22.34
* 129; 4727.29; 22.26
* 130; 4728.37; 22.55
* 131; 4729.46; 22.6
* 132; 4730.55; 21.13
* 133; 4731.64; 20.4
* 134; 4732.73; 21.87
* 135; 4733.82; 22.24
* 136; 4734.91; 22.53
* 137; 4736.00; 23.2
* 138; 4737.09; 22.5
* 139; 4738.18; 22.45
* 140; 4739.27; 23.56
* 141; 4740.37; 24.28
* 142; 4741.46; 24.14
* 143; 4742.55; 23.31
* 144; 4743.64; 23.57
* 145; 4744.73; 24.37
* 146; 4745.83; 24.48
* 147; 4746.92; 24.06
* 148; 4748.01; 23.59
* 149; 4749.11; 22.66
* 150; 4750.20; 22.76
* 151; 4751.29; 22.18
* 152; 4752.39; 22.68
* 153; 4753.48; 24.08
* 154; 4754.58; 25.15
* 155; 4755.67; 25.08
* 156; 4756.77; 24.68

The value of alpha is 1.8 AA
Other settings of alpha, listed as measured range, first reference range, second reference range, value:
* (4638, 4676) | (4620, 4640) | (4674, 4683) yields 2.0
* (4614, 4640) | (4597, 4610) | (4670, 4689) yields -0.9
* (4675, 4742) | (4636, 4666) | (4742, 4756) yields 1.2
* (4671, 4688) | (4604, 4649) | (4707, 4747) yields 0.3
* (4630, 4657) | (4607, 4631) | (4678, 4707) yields 1.1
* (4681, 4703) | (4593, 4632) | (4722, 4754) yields 1.1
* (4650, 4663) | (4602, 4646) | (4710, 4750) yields 0.5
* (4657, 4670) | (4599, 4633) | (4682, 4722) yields 0.4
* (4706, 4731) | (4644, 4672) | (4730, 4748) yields -0.3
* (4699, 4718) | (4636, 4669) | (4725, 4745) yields 0.2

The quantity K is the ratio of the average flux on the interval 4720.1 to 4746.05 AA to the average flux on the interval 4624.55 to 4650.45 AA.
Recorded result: 1.03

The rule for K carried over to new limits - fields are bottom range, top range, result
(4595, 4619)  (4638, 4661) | 0.94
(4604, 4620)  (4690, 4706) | 0.92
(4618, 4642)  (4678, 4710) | 0.96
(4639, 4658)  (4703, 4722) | 1.07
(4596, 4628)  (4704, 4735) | 0.98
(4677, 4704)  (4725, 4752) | 1.04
